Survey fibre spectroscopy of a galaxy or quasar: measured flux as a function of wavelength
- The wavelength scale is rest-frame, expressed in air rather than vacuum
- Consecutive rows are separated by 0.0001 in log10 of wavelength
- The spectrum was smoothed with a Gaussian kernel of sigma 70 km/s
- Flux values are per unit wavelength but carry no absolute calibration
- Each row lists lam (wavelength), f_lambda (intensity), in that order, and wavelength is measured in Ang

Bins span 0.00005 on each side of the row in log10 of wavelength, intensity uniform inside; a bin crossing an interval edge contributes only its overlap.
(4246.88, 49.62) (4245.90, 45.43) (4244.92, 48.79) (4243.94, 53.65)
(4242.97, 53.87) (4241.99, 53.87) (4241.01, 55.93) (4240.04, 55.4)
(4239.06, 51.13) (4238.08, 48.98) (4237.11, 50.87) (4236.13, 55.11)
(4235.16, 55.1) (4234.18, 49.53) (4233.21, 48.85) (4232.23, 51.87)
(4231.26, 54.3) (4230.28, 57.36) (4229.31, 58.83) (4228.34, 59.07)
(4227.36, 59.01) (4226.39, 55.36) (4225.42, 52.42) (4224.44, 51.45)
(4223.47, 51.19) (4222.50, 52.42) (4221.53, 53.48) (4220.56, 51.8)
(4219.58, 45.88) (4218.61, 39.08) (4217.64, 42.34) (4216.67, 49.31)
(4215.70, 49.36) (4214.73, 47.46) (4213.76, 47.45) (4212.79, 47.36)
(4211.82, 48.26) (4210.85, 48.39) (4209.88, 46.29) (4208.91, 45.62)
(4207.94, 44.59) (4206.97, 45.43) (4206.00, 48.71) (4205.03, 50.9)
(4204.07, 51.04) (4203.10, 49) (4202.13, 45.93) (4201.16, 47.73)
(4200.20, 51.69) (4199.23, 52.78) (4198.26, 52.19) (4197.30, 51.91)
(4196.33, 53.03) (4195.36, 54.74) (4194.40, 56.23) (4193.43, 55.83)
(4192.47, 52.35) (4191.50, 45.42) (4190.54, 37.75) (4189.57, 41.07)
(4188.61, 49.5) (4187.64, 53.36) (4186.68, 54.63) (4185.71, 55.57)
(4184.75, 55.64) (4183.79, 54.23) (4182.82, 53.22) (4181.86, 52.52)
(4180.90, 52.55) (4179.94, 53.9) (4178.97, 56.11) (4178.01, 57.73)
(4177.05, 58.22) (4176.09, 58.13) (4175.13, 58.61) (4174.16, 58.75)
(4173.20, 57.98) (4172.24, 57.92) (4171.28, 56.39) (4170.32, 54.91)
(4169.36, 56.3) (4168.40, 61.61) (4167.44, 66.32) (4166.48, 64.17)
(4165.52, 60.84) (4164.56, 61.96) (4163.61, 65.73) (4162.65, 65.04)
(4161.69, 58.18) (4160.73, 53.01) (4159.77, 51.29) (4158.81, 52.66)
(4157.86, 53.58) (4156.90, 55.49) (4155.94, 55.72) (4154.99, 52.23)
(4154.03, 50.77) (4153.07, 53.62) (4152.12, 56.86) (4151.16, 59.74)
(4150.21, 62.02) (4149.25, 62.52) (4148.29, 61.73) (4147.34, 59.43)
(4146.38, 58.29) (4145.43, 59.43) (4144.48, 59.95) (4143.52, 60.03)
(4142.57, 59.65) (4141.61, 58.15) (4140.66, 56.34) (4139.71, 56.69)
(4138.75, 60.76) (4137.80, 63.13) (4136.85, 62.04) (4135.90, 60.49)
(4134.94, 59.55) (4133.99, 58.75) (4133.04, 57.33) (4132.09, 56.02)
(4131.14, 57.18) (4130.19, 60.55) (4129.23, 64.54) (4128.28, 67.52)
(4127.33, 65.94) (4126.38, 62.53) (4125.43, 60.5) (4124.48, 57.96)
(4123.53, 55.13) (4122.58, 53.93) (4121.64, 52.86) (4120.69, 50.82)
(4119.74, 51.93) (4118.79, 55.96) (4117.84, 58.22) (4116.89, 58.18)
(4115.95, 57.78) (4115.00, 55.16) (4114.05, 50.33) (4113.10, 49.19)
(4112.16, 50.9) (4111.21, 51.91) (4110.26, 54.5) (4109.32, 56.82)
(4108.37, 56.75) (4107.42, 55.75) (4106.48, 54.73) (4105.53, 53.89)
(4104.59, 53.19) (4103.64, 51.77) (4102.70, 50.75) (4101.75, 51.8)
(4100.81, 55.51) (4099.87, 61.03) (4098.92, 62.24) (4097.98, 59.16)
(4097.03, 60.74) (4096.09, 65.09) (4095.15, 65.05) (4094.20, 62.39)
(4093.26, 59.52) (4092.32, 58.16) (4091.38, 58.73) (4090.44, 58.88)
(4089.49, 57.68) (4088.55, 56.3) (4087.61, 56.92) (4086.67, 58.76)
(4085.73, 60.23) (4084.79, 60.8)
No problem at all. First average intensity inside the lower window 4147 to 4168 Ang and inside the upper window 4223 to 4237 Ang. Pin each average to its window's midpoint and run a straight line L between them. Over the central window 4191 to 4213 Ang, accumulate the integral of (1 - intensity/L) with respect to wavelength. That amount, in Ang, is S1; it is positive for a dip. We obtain 2.4 Ang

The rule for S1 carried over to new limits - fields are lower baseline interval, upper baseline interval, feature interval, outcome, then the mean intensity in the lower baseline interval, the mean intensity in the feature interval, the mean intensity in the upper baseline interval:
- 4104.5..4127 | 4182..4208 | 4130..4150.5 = -2.2 Ang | 55.1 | 59.5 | 50.7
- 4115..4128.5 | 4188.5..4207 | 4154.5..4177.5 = -2.2 Ang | 57.6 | 58.1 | 49.8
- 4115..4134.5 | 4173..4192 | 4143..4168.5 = -1.4 Ang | 58.1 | 58.6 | 53.1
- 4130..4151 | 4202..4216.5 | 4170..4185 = -0.8 Ang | 59.6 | 56.1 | 47.8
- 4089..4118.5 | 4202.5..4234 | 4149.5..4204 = -2.5 Ang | 56.6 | 54.9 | 50.1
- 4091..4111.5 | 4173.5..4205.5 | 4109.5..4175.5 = -3.5 Ang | 57.3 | 57.9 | 52.5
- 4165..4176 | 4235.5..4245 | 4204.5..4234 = 2.5 Ang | 59.4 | 50.1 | 53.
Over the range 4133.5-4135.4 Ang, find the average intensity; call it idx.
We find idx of 59.2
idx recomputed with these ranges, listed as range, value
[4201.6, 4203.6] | 47.3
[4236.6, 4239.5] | 50.3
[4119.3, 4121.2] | 51.3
